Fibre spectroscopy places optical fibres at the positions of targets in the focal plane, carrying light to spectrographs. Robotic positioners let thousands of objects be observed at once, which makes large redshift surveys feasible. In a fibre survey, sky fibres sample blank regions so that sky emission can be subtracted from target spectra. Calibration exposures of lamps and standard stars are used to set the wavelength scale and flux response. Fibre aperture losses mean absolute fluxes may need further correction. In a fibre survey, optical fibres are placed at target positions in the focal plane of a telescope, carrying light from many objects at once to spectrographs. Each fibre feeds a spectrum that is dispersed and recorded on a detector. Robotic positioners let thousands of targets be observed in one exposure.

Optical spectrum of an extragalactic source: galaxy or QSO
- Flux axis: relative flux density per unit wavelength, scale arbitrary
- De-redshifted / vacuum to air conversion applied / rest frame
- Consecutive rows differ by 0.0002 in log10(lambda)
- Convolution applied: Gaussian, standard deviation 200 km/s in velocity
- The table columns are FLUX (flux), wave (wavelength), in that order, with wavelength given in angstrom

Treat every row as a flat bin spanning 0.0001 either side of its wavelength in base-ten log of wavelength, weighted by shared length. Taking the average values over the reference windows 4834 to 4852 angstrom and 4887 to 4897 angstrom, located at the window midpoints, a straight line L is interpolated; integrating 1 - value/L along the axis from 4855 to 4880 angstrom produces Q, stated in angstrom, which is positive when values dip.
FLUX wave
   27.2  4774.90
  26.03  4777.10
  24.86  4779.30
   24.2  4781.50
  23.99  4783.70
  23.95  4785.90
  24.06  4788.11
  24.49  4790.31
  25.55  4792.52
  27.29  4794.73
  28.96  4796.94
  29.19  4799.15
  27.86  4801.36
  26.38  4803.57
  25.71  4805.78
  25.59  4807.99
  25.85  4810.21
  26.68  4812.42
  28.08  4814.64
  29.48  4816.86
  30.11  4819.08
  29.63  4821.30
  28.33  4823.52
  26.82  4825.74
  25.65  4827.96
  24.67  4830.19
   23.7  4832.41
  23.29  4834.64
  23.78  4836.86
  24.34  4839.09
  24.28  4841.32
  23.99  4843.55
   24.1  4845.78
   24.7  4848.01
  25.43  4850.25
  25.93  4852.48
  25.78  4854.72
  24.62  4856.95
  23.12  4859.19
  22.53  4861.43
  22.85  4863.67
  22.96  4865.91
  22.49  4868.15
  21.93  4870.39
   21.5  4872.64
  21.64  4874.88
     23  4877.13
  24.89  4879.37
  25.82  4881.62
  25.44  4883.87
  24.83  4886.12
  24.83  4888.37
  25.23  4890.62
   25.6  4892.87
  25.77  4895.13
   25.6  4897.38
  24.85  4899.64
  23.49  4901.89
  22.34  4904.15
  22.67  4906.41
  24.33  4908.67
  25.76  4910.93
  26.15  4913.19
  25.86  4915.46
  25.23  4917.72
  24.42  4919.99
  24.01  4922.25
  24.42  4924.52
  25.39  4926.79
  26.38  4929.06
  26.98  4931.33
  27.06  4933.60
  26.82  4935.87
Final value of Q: 1.9 angstrom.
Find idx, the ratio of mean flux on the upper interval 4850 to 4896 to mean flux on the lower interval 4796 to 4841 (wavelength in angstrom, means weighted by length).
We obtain 0.9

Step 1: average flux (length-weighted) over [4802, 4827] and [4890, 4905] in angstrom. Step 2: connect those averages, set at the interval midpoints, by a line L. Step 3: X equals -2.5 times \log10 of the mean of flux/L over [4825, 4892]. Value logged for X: 0.08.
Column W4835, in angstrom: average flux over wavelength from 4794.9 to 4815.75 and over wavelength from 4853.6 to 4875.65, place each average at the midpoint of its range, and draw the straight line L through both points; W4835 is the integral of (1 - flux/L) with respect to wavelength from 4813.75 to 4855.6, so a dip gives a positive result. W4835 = -1.3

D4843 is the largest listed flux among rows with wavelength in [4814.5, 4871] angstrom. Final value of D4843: 30.11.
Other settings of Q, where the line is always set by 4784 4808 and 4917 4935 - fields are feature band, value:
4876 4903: 0.8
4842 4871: 2.2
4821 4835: 0.1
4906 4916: 0.2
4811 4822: -1.1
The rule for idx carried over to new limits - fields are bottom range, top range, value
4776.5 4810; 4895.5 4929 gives 0.95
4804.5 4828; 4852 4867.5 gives 0.87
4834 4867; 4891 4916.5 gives 1.03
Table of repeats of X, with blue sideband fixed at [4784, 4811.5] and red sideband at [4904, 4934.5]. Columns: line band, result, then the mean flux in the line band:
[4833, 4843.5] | 0.08 mag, 23.9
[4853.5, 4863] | 0.07 mag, 24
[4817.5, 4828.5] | -0.09 mag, 28.3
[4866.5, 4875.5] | 0.16 mag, 22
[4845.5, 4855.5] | 0.02 mag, 25.2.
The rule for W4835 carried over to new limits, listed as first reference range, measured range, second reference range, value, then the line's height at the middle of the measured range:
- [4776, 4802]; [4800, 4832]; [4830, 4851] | -2.8 angstrom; 25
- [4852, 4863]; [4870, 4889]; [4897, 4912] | 0.3 angstrom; 24.2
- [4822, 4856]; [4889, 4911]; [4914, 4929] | 0.4 angstrom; 25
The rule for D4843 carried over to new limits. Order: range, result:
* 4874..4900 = 25.82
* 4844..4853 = 25.93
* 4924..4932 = 26.98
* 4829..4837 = 24.67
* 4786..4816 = 29.19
